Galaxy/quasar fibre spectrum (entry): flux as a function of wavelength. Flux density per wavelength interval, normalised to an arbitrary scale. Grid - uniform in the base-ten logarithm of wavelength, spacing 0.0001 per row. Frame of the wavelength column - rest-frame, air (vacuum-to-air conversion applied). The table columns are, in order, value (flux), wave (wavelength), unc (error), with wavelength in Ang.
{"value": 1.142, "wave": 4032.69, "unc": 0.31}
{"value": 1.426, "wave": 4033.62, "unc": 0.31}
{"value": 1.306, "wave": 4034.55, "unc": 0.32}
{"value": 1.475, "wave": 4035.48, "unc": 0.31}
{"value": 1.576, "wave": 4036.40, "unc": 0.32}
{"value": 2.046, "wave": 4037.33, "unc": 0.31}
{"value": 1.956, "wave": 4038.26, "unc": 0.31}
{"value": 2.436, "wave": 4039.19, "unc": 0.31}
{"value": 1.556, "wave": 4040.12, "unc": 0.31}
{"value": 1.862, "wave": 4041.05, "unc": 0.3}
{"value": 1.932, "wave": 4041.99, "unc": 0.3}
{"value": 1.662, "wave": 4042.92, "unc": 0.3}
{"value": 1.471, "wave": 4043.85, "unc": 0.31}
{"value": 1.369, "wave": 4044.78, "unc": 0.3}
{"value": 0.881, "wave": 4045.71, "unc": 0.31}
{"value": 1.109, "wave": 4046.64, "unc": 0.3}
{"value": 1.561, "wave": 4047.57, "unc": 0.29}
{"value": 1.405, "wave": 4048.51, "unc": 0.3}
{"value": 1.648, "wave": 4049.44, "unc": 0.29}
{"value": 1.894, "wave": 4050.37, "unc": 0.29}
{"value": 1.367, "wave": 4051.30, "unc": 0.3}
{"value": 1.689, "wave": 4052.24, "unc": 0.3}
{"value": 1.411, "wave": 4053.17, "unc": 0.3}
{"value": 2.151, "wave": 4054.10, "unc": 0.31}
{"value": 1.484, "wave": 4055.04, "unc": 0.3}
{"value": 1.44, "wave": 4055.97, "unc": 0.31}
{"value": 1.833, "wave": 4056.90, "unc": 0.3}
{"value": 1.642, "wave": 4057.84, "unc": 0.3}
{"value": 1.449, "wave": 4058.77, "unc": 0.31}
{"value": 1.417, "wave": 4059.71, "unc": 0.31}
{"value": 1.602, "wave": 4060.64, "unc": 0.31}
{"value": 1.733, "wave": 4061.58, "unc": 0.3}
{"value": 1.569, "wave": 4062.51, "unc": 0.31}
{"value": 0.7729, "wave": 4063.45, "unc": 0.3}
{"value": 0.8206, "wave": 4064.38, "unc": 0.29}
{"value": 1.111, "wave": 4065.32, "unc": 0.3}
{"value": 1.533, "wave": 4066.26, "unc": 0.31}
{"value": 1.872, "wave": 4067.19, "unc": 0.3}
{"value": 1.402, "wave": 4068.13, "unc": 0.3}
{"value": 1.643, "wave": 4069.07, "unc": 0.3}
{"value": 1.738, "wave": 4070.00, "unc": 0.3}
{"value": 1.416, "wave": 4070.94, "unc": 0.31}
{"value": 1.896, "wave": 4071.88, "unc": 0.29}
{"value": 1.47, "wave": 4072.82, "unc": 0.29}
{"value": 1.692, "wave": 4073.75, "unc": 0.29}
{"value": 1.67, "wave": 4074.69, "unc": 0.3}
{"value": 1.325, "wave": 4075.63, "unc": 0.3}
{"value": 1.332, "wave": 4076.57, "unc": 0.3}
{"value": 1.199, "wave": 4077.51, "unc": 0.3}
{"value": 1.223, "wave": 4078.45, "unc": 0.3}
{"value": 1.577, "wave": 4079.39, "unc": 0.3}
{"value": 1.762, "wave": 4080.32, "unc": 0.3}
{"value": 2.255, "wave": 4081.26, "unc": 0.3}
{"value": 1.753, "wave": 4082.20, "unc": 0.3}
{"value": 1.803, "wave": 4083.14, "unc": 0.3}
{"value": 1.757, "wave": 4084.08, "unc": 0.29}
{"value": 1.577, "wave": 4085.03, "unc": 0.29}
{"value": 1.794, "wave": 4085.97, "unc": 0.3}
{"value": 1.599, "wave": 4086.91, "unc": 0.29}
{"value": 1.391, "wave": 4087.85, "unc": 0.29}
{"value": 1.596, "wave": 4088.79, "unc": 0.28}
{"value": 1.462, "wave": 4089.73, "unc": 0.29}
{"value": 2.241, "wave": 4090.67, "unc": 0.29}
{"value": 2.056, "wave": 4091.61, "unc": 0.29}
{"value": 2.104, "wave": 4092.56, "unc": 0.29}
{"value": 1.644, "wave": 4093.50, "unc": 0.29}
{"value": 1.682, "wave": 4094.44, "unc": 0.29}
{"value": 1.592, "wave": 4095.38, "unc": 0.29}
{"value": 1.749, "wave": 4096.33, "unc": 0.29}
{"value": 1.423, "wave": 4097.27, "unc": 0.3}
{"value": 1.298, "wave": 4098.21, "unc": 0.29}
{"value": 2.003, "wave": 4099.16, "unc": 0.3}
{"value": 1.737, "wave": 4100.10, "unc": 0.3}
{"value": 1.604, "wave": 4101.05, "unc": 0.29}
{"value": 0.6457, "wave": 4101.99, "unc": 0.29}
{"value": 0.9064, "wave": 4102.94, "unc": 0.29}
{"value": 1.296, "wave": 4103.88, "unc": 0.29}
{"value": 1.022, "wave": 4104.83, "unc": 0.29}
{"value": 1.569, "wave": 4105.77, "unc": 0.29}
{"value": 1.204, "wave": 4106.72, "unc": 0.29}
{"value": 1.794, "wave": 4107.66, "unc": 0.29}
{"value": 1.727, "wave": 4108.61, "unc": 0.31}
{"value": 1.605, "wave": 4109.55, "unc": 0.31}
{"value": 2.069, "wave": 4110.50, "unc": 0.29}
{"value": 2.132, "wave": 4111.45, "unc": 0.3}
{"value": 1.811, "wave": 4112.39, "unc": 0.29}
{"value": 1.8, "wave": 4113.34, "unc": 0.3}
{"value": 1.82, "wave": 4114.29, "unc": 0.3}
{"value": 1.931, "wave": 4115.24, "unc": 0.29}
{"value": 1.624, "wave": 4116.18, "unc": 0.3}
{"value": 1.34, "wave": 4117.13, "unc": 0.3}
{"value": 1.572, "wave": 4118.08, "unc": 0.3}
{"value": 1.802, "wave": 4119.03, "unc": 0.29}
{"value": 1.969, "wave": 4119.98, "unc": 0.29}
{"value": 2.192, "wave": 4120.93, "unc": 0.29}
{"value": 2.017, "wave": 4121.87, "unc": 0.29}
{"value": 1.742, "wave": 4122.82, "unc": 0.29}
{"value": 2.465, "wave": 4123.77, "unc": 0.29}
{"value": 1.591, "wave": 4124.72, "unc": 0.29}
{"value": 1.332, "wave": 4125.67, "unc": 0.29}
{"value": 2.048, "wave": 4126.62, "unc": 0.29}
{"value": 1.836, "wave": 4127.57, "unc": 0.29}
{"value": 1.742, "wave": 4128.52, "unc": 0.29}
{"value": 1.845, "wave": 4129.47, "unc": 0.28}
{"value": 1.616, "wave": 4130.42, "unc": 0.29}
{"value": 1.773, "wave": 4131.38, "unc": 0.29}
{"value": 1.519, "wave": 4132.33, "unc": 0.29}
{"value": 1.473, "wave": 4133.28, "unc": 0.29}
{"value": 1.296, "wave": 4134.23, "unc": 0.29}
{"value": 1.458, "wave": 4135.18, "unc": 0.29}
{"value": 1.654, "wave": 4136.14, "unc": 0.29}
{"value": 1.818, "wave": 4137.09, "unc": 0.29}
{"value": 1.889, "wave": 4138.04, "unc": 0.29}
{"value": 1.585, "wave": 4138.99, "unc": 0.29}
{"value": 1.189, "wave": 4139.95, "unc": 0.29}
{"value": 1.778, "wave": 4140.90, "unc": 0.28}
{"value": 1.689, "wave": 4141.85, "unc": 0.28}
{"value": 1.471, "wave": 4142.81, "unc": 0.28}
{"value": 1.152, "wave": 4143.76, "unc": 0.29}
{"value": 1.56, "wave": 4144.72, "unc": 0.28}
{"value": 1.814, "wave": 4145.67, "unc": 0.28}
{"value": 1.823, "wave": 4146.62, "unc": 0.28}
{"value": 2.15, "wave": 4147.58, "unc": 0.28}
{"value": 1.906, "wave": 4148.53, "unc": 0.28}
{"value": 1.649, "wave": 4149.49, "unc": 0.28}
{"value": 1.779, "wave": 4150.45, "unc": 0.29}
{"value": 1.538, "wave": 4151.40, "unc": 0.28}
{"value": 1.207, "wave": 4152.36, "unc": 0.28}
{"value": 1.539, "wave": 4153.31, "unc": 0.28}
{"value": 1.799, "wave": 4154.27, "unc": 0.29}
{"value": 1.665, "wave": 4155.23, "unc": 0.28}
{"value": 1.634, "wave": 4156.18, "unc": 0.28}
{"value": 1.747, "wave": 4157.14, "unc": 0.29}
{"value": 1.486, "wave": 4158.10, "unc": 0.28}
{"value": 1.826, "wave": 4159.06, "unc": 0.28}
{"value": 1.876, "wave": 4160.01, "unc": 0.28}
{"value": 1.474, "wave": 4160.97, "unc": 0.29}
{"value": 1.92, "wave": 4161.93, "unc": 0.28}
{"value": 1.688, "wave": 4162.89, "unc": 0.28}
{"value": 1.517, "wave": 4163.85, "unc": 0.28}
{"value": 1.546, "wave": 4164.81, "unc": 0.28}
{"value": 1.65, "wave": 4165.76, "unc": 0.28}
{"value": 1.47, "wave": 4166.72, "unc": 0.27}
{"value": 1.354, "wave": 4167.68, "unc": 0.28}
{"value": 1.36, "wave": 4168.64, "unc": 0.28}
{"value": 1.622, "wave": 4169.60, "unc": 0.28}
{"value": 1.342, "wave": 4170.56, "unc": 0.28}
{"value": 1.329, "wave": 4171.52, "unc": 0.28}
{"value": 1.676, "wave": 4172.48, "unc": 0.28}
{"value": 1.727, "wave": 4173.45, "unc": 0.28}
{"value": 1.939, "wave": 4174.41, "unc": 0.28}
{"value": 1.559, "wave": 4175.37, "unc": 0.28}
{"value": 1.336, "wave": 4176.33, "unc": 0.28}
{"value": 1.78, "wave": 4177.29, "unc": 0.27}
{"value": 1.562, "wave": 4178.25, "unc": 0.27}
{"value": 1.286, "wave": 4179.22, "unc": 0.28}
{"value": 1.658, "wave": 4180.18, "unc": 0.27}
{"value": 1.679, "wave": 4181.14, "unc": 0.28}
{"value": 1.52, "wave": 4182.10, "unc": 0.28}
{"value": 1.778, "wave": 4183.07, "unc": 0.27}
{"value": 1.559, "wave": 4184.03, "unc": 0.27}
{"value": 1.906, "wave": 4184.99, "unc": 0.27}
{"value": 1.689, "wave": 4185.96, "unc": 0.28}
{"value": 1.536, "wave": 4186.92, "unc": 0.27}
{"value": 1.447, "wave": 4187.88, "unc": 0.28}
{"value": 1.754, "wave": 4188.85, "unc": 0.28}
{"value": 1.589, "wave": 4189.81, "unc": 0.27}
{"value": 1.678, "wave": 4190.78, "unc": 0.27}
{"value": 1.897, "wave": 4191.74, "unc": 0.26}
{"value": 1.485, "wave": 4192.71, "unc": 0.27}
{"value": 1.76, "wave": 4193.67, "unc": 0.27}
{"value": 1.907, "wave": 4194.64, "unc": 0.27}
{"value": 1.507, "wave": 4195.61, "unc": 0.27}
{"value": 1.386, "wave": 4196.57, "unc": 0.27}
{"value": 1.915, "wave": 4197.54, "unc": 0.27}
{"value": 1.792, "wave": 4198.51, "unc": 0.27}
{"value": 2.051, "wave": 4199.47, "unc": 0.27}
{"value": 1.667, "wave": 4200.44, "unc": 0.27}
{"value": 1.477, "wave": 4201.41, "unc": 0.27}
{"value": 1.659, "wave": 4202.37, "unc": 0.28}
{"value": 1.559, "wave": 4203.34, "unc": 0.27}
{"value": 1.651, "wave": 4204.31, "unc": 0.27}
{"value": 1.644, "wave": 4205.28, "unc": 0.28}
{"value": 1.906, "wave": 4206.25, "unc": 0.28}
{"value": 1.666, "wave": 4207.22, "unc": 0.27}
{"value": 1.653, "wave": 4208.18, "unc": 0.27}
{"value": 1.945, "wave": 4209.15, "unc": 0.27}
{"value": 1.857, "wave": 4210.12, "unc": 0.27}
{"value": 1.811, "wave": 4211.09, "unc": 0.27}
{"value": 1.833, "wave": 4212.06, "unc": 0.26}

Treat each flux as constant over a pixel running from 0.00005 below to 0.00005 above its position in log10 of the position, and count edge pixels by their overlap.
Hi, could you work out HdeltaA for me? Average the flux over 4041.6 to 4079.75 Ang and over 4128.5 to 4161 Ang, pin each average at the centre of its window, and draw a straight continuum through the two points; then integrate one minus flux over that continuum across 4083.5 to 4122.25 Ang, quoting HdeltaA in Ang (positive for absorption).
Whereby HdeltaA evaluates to -2.28 Ang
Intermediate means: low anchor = 1.5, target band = 1.66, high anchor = 1.64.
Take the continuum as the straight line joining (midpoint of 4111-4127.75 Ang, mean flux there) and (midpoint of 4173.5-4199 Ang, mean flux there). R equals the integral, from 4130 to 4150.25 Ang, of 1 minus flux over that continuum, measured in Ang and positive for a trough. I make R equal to 1.6 Ang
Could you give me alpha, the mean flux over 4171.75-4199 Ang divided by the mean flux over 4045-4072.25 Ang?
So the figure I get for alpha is 1.10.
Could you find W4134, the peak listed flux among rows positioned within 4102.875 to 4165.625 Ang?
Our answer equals 2.465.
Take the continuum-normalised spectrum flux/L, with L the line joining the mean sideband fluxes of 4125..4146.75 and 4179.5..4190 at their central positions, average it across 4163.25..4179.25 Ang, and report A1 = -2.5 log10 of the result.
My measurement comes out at 0.07 mag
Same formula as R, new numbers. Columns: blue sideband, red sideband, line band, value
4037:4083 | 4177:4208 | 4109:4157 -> -2.7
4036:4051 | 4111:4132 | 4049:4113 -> 5.3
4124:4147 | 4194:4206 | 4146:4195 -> 0.7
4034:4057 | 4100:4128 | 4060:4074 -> 1.3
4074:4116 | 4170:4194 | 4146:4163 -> -0.9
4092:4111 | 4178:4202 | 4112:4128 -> -2.6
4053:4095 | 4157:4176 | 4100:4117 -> 0.4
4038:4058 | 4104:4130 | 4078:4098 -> -0.1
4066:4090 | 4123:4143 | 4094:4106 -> 1.6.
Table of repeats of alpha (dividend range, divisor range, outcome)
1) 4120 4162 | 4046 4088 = 1.09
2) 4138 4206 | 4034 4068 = 1.05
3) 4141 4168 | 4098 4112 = 1.09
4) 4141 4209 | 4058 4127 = 1.01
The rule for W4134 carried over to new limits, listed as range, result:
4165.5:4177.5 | 1.939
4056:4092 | 2.255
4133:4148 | 2.15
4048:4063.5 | 2.151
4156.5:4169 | 1.92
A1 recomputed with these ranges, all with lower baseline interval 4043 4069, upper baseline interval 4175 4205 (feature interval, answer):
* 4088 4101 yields -0.135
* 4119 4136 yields -0.126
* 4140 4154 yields -0.030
